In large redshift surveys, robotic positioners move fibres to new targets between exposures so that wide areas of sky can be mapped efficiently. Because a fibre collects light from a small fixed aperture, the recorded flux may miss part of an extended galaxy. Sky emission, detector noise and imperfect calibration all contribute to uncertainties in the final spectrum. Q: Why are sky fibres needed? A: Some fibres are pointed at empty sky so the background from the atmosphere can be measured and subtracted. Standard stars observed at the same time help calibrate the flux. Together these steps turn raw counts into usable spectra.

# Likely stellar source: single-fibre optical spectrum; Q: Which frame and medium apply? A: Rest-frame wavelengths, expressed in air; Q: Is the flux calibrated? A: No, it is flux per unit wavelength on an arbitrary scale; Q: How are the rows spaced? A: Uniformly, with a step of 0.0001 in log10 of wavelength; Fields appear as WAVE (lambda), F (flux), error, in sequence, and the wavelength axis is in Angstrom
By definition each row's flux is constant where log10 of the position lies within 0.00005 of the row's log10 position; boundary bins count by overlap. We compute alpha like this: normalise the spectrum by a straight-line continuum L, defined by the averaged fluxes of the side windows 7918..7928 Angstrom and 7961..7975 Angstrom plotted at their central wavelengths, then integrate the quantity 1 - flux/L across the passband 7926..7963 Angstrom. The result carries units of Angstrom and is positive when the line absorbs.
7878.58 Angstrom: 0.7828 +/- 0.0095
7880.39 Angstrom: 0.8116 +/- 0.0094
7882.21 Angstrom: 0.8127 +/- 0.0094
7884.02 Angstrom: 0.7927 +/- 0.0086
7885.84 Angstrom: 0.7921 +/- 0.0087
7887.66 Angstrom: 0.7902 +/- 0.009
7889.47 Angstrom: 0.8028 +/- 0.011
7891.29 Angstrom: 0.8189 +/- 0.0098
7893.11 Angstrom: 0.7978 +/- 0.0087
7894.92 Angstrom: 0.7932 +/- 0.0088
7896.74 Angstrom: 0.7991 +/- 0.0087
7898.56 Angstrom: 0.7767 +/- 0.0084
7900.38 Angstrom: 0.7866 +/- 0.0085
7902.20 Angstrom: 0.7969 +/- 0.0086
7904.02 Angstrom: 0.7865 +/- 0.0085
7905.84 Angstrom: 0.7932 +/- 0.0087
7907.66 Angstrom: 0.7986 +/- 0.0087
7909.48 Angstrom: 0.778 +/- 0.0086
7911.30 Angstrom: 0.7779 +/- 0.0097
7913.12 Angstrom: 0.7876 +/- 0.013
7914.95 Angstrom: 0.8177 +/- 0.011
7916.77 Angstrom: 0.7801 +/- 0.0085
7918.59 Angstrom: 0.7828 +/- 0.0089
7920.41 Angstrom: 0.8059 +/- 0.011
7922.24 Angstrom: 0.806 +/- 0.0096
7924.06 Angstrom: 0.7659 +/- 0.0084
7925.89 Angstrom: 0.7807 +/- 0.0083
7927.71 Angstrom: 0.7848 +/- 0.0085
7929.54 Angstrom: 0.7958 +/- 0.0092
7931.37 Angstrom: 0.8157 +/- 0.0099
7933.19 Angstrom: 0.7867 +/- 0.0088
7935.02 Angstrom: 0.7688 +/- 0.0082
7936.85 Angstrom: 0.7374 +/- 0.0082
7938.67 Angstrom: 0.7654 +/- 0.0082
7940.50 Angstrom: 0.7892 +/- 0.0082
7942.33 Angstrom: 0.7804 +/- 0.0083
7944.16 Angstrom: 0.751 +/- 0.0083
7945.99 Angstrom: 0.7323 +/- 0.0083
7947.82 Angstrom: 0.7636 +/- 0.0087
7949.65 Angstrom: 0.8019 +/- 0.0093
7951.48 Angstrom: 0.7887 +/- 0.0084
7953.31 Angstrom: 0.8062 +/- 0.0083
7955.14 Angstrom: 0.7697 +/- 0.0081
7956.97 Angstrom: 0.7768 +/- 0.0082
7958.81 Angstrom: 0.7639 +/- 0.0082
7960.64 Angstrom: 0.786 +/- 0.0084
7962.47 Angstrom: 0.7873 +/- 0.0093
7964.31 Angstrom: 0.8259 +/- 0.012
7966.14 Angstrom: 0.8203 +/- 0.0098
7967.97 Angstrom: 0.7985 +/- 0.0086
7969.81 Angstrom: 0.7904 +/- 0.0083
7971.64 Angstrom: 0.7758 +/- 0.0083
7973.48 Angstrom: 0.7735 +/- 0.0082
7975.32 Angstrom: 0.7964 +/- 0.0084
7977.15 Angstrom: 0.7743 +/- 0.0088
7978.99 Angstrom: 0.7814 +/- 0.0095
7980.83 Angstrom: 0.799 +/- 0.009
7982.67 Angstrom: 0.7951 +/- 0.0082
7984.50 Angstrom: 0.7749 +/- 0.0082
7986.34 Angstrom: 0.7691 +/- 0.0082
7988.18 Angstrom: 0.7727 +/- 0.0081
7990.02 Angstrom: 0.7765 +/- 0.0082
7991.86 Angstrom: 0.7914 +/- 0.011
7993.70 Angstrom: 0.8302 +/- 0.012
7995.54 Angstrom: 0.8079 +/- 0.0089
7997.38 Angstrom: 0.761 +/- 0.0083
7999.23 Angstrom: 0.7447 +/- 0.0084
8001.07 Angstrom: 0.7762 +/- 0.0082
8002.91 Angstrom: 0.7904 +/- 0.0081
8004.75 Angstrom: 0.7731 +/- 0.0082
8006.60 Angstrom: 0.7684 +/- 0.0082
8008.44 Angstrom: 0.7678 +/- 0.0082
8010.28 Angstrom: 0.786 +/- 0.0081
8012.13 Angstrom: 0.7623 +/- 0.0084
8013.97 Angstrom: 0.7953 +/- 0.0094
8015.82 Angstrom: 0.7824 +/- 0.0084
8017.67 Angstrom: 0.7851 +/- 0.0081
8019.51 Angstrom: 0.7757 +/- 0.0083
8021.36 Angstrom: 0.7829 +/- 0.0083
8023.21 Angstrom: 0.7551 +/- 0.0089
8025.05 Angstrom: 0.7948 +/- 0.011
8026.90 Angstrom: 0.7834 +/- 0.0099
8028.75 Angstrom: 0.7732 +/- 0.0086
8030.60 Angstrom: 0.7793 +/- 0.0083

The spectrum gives 0.7 Angstrom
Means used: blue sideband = 0.788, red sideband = 0.795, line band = 0.778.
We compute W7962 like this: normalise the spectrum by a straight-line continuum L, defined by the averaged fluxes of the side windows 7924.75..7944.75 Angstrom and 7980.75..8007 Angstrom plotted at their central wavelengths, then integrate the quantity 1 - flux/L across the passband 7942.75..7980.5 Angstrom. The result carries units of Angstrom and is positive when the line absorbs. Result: -0.18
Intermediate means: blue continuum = 0.778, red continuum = 0.782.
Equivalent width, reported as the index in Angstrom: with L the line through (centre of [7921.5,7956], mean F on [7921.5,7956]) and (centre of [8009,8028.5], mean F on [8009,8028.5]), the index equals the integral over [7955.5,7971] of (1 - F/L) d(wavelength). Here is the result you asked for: -0.27 Angstrom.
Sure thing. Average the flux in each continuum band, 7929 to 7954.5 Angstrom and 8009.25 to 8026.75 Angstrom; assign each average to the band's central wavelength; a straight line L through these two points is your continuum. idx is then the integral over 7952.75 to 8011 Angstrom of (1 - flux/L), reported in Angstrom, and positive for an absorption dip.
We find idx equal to -0.44 Angstrom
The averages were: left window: 0.777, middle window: 0.785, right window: 0.78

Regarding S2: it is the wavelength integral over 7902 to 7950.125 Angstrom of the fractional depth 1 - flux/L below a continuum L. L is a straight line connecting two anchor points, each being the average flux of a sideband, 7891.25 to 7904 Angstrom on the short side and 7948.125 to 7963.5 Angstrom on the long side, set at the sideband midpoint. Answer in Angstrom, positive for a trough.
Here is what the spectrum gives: 0.4 Angstrom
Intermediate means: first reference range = 0.793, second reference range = 0.784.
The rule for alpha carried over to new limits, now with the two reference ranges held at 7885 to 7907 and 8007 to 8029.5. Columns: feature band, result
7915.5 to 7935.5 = 0.0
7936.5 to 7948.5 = 0.4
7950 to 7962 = 0.1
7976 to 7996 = -0.1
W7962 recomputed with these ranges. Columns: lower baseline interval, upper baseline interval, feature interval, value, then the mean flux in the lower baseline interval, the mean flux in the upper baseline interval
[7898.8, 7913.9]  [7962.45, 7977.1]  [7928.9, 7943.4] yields 0.2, 0.788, 0.795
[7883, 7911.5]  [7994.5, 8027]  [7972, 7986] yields 0.0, 0.793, 0.777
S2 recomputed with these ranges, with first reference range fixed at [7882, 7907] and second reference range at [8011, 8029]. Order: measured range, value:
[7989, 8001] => 0.0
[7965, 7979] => -0.1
